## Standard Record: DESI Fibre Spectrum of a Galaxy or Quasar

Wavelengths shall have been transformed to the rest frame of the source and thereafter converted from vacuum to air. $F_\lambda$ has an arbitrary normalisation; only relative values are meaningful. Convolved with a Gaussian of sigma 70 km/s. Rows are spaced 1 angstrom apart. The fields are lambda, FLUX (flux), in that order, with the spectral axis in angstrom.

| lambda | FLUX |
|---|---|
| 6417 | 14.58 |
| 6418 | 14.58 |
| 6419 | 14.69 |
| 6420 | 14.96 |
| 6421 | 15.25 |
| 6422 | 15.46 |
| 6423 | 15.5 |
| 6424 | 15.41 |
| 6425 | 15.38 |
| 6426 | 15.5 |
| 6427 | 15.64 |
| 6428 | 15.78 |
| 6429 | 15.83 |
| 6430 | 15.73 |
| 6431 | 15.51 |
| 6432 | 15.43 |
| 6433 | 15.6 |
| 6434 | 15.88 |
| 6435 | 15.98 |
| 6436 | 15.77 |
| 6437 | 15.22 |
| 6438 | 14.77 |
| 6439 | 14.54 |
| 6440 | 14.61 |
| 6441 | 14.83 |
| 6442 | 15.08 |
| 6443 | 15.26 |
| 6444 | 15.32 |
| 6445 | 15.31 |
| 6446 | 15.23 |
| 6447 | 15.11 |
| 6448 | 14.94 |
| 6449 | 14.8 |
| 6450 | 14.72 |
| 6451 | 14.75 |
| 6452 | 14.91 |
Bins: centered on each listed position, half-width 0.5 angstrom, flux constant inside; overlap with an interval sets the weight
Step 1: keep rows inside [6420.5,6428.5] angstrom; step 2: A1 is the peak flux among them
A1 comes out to 15.78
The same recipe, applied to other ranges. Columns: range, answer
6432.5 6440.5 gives 15.98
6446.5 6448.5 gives 15.11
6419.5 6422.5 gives 15.46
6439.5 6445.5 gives 15.32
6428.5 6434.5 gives 15.88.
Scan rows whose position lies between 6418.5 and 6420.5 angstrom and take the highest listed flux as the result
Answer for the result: 14.96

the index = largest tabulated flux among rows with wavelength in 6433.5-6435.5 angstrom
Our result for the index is 15.98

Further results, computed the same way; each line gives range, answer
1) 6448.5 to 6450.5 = 14.8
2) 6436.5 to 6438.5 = 15.22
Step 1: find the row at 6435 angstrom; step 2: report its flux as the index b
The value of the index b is 15.98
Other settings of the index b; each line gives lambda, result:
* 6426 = 15.5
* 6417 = 14.58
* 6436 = 15.77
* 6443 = 15.26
